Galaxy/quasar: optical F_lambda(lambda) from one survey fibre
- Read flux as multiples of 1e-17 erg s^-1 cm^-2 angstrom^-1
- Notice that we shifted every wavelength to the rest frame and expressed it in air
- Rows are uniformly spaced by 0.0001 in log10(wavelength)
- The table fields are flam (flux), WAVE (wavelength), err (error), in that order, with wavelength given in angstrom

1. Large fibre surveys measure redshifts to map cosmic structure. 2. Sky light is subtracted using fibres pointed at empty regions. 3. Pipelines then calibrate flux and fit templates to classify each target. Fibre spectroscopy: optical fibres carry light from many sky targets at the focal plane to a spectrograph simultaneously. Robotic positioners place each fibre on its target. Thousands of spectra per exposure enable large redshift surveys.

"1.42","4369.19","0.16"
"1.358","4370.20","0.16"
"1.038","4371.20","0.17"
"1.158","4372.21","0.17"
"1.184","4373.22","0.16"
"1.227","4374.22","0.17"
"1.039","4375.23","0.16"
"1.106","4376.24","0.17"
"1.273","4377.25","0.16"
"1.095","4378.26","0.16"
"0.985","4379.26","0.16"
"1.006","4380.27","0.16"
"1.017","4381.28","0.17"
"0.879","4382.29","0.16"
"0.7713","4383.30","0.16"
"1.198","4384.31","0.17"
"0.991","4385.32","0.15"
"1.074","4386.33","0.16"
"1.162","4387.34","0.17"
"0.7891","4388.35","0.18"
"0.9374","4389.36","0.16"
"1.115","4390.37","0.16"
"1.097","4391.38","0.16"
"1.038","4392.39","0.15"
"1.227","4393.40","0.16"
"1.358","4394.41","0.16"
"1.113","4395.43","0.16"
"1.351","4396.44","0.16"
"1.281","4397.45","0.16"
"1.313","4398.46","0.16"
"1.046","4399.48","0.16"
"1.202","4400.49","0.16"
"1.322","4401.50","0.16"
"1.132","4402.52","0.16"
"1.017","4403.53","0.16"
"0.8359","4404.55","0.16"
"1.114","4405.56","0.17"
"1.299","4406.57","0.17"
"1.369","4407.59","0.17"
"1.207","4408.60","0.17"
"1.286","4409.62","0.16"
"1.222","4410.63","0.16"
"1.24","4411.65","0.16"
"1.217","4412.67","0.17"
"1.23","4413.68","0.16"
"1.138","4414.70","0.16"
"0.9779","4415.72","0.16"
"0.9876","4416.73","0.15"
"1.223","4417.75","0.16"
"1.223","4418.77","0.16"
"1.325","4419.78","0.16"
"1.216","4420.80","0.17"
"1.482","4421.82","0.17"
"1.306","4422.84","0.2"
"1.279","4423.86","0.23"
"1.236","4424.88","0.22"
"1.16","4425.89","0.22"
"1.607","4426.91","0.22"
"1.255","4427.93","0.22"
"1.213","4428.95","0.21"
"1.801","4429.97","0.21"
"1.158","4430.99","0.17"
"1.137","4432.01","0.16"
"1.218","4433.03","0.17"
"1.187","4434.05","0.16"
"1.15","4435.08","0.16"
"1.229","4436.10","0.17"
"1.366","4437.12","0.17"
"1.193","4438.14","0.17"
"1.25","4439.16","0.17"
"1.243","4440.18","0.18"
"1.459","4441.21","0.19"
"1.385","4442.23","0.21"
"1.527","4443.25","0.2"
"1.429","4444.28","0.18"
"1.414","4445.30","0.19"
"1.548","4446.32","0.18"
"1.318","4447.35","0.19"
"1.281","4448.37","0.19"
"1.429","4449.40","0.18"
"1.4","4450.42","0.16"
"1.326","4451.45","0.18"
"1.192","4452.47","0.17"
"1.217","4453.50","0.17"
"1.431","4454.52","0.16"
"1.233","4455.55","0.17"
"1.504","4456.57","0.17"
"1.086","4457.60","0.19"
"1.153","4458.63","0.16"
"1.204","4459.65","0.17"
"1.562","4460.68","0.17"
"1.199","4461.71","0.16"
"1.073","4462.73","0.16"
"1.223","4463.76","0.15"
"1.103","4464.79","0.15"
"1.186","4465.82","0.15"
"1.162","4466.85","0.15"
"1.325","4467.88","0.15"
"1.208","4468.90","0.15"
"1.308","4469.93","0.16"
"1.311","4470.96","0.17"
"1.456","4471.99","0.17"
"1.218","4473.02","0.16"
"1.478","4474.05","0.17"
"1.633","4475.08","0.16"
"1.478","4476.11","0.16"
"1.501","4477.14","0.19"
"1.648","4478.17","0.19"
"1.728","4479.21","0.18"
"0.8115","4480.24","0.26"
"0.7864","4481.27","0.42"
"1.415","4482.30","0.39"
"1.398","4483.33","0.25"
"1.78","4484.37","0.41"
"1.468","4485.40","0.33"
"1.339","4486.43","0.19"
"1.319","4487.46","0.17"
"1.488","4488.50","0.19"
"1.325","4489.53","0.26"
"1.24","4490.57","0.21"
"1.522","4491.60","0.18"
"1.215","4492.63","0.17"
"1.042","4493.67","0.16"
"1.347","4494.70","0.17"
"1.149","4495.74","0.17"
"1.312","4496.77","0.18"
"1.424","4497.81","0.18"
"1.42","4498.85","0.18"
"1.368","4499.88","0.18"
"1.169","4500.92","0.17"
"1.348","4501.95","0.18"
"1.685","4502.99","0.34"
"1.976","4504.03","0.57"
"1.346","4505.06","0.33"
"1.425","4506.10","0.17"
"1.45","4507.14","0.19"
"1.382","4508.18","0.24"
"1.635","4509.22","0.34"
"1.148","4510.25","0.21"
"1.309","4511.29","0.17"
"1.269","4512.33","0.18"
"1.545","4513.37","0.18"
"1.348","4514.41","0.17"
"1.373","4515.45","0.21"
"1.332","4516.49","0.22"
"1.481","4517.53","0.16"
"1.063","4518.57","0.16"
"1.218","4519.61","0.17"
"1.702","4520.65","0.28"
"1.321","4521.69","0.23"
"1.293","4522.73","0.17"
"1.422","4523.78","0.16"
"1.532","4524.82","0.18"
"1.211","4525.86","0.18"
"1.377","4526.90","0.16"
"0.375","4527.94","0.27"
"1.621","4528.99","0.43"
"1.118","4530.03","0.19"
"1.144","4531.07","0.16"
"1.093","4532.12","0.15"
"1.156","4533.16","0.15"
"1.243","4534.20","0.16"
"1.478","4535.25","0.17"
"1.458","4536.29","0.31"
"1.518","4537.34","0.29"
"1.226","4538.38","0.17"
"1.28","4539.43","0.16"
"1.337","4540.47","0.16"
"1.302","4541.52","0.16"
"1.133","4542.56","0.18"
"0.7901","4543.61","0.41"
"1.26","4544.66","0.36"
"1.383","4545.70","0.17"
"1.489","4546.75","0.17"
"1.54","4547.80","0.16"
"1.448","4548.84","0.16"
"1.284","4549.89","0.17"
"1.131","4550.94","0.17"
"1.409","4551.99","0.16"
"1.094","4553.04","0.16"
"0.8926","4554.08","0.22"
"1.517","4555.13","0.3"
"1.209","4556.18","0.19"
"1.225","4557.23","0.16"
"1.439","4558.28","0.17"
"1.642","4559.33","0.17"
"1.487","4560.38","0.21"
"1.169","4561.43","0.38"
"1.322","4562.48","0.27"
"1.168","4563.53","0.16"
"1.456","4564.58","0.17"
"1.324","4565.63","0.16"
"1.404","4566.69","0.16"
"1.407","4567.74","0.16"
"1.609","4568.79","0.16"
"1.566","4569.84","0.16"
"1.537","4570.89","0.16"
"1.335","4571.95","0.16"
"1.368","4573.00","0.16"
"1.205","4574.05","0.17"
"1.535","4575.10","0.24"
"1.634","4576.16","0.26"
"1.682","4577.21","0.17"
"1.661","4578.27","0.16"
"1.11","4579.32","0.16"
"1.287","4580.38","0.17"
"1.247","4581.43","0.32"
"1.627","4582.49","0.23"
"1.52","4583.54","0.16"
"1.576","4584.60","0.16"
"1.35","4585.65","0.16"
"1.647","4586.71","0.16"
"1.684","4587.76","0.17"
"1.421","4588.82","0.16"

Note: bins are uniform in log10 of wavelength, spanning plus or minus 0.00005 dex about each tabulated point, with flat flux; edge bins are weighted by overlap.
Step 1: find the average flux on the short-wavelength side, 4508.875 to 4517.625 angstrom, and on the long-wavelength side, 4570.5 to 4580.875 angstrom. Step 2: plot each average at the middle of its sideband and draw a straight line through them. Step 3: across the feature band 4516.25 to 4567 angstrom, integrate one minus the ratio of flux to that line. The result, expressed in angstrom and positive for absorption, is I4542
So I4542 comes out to 3.8 angstrom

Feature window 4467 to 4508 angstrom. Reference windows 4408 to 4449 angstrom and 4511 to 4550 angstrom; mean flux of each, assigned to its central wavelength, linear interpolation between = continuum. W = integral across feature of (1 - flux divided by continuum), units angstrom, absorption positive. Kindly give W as -2.7 angstrom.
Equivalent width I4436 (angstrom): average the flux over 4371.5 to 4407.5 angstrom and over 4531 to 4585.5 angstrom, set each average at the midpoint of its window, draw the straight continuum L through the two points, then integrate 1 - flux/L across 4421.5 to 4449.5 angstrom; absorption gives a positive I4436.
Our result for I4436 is -3.6 angstrom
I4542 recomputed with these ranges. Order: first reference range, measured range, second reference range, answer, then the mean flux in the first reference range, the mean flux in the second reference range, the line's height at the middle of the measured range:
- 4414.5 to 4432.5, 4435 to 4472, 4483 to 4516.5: 0.4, 1.27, 1.39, 1.31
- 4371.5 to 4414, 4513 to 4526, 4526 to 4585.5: -0.9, 1.13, 1.34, 1.29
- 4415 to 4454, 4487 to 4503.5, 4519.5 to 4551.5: -0.6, 1.3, 1.29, 1.29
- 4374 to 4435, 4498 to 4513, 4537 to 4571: -1.7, 1.17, 1.33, 1.28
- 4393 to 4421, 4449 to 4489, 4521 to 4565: -2.9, 1.2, 1.29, 1.24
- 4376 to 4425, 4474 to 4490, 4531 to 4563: -2.3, 1.15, 1.3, 1.23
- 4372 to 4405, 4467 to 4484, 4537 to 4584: -1.7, 1.1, 1.36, 1.23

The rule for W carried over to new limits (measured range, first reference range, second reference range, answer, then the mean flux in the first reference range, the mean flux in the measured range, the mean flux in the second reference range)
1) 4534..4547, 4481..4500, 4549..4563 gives 0.1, 1.34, 1.3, 1.3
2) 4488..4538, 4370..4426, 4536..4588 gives -1.3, 1.15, 1.34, 1.38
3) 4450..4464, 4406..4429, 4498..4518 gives 0.5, 1.25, 1.27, 1.42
